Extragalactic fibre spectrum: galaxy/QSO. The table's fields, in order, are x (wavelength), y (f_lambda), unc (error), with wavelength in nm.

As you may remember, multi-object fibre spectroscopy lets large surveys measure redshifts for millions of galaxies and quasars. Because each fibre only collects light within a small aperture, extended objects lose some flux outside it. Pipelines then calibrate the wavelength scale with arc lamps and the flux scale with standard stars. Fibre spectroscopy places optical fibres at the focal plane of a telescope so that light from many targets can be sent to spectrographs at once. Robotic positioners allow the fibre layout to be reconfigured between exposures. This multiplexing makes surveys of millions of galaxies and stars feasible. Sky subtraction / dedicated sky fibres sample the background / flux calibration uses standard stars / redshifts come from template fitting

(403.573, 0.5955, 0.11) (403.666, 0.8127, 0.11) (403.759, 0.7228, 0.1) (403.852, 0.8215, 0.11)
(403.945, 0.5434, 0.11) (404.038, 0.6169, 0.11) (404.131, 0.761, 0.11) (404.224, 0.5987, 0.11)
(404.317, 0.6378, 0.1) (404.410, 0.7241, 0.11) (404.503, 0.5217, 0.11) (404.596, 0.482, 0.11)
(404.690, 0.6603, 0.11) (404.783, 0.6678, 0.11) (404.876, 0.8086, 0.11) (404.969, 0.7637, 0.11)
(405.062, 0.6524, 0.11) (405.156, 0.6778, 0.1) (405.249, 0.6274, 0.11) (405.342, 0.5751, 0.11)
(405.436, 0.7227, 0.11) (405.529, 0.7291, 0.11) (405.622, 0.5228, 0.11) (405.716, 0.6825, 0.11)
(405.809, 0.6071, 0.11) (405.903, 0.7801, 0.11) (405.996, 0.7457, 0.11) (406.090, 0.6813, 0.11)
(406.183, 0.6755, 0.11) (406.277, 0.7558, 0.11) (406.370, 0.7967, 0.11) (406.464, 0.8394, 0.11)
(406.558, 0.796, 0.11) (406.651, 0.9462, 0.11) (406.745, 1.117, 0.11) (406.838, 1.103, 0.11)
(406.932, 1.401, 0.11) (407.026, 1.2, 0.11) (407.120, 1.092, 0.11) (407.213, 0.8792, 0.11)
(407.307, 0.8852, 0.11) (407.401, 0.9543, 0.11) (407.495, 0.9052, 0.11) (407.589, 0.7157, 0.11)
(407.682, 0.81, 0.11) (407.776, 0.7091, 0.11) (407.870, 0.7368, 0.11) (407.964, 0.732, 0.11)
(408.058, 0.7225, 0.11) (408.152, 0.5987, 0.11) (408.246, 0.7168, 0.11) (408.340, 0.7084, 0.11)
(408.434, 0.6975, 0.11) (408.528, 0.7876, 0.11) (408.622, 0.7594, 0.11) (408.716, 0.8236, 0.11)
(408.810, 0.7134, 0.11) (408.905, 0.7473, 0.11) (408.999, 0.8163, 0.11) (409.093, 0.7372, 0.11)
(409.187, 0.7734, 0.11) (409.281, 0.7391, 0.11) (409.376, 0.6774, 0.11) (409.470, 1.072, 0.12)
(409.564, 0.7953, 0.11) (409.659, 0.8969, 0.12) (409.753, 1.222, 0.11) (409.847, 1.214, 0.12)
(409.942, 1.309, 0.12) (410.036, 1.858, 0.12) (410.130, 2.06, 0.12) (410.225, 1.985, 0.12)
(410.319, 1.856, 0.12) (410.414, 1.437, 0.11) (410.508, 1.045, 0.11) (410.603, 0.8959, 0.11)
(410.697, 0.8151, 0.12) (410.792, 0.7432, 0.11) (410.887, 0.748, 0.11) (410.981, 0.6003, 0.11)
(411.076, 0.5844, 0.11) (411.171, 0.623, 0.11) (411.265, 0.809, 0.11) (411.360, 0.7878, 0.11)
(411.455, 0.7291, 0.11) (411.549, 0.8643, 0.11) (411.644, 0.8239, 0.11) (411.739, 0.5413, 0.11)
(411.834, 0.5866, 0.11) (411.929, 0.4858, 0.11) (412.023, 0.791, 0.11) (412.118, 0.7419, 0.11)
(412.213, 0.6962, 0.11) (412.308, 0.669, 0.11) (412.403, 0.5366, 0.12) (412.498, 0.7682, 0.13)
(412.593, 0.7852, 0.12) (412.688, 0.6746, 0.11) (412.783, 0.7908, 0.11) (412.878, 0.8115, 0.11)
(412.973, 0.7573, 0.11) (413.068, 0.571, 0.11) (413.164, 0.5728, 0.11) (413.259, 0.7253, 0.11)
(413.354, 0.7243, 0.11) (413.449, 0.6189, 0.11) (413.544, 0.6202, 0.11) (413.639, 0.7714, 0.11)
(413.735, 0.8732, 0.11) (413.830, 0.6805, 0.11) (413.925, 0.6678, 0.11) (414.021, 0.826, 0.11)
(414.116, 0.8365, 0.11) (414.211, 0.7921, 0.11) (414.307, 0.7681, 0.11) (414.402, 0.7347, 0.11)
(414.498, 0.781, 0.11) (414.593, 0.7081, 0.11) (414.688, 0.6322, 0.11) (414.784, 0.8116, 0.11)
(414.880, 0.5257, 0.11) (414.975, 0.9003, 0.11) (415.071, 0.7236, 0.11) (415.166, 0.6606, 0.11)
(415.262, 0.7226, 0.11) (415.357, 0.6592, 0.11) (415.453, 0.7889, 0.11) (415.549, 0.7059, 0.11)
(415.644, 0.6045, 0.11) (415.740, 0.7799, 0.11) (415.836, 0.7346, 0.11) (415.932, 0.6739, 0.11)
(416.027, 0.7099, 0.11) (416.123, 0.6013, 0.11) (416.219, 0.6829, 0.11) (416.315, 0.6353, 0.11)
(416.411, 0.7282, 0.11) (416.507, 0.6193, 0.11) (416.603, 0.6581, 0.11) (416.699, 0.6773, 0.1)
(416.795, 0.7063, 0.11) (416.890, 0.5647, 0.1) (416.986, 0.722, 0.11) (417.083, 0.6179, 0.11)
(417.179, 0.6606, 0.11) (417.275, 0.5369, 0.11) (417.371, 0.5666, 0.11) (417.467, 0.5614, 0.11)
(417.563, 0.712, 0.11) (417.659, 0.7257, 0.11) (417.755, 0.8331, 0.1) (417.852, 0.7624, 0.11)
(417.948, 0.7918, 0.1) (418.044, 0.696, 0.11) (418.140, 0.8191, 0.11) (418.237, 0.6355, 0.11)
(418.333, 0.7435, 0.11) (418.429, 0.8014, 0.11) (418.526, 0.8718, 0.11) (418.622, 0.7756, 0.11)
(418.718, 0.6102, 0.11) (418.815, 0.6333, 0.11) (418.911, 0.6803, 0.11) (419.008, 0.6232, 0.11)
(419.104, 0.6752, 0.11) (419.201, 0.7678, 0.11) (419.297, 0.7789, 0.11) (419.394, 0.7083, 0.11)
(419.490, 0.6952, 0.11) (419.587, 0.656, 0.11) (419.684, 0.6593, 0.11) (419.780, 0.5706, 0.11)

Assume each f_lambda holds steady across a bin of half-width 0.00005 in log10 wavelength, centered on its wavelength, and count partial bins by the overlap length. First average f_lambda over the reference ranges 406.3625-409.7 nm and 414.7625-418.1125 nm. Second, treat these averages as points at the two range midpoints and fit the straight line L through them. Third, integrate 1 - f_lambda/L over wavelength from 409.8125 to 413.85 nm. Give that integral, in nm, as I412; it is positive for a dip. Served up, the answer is -0.49 nm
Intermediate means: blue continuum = 0.845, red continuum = 0.687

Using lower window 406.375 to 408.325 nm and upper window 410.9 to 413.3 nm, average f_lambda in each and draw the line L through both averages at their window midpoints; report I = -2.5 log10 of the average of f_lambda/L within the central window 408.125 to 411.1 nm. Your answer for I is -0.24 mag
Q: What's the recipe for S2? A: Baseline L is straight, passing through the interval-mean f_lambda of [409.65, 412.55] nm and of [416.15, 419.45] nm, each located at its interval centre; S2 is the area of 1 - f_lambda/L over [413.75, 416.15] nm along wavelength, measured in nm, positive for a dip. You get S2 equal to 0.244 nm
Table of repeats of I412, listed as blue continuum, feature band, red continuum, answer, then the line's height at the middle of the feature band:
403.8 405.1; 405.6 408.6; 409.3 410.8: 0.34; 0.938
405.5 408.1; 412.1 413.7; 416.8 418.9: 0.14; 0.762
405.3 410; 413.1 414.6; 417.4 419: 0.08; 0.77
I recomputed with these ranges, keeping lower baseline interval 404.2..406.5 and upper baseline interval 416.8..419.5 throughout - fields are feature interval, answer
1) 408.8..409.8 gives -0.22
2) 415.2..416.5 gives 0.01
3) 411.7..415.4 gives -0.02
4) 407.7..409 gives -0.08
